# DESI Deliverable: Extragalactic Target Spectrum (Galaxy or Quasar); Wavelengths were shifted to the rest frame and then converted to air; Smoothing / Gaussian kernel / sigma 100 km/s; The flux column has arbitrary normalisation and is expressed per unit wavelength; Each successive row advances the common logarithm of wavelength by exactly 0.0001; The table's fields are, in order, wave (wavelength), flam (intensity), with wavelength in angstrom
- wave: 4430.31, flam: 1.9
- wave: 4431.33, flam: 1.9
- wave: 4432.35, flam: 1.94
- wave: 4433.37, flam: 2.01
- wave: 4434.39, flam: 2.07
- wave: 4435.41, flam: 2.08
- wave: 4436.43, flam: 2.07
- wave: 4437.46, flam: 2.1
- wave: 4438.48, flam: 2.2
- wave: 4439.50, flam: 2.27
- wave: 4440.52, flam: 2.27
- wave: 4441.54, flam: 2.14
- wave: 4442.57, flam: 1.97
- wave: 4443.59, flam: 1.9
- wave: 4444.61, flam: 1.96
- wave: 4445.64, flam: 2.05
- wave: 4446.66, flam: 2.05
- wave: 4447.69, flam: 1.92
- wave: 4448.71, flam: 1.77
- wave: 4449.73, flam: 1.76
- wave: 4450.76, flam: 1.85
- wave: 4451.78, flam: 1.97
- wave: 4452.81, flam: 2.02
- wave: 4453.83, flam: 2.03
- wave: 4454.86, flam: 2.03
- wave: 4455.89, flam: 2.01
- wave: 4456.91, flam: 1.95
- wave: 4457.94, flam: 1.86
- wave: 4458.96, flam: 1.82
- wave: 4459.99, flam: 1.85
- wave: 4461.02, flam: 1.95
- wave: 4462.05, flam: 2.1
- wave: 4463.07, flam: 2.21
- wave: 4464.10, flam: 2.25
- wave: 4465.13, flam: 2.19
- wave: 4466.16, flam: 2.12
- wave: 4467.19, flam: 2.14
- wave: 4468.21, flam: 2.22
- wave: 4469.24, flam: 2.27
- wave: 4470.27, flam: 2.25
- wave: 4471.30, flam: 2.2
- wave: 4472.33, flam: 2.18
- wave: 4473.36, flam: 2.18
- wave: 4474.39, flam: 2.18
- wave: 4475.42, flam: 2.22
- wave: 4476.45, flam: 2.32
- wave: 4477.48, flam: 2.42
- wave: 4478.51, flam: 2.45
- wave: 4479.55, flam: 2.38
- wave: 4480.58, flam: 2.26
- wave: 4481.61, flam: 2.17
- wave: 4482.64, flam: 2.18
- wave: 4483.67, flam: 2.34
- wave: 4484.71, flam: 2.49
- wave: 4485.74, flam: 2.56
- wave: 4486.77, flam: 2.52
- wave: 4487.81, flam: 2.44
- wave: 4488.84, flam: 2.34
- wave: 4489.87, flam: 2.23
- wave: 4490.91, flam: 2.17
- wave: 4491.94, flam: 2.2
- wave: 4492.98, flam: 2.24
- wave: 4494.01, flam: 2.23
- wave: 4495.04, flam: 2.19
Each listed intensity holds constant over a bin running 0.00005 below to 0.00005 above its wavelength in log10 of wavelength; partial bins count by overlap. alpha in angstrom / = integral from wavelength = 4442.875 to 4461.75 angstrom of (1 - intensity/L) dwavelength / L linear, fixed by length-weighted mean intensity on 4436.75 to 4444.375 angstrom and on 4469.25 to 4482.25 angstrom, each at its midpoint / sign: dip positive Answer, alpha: 2.02 angstrom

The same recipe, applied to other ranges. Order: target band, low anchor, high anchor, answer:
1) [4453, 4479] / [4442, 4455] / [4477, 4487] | 0.4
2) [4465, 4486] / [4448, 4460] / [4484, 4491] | -0.4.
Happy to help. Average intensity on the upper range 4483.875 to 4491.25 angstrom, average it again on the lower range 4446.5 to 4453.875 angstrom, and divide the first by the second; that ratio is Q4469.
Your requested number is 1.3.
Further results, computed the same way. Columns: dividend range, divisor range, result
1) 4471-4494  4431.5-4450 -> 1.13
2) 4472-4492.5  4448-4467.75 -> 1.16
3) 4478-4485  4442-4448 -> 1.17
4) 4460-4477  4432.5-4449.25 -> 1.06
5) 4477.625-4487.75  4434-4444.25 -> 1.13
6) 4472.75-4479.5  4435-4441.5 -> 1.06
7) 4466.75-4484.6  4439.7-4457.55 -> 1.14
